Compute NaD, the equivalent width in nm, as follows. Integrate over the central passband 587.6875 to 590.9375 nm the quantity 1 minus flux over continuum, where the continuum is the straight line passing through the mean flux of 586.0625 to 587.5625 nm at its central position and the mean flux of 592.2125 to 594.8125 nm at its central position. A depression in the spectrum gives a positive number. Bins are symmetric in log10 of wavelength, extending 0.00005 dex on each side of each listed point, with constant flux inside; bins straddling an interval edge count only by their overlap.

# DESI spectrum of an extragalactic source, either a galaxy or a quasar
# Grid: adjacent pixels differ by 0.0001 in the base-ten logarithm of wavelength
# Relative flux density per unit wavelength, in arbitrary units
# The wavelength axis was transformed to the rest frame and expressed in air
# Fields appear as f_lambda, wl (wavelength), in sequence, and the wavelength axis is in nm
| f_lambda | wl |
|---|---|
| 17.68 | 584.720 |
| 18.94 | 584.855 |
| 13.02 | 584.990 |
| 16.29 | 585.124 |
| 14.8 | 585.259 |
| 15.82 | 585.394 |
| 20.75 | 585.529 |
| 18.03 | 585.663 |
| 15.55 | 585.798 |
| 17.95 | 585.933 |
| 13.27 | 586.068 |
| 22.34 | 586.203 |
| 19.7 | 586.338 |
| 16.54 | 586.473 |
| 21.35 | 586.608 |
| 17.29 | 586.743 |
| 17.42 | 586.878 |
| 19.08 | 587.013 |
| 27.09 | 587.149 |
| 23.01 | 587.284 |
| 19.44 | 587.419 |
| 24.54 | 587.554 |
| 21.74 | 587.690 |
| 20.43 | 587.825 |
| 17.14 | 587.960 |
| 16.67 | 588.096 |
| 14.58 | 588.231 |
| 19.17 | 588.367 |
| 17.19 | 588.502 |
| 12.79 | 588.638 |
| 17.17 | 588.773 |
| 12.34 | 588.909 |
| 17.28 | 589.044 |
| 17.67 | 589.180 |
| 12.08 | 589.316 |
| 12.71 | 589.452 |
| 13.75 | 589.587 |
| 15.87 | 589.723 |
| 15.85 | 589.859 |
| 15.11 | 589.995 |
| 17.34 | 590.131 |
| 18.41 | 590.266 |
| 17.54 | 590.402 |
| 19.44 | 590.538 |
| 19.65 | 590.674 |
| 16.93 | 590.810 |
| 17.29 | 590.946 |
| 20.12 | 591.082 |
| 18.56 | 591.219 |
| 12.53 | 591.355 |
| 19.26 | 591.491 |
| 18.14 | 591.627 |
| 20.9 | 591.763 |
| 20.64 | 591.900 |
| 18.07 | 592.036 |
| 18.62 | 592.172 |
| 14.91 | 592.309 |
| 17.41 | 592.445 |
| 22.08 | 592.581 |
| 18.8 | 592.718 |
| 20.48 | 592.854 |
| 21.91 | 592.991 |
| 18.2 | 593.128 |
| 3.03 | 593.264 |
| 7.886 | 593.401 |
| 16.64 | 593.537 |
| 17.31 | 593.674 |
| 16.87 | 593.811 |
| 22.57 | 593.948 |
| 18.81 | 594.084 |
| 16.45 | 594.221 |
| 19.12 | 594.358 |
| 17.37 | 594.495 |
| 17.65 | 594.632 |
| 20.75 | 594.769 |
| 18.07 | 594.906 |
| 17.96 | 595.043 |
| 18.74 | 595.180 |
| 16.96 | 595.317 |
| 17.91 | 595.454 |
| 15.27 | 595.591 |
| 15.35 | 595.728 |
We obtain 0.44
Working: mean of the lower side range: 20.2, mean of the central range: 16.5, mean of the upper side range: 17.3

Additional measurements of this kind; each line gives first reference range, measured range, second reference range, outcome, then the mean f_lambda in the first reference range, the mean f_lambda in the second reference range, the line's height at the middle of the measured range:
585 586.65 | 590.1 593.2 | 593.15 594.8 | -0.38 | 17.5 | 16.2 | 16.5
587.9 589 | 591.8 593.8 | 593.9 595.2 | 0.11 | 15.9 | 18.7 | 17.9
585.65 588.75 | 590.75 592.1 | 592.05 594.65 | -0.04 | 18.8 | 17.2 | 17.7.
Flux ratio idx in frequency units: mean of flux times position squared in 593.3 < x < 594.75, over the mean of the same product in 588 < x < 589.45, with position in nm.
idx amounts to 1.10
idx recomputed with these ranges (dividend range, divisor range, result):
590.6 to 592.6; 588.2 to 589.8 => 1.21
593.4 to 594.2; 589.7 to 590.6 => 1.03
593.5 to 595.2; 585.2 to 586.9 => 1.06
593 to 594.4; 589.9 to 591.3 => 0.89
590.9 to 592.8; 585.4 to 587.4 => 0.98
